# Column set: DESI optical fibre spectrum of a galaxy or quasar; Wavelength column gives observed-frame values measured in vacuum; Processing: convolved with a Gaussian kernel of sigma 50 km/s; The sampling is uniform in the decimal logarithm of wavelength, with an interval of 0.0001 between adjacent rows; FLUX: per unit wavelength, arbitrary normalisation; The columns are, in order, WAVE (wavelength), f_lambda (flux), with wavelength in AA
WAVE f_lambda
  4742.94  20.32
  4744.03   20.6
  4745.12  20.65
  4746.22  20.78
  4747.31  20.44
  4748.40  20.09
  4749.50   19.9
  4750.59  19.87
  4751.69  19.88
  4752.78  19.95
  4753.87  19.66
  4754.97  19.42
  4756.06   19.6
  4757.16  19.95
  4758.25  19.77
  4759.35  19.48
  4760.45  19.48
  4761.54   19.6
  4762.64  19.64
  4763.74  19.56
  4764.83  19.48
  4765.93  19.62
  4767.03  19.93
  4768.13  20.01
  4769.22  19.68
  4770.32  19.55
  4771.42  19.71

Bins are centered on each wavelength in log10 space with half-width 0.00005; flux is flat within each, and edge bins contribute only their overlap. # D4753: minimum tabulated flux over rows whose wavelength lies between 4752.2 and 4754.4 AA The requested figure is 19.66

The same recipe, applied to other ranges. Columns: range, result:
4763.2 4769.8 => 19.48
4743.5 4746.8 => 20.6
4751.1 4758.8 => 19.42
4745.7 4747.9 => 20.44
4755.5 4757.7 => 19.6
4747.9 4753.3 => 19.87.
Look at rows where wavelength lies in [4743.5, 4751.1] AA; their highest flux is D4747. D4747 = 20.78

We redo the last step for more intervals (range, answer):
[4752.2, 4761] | 19.95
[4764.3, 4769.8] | 20.01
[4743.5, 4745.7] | 20.65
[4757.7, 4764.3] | 19.77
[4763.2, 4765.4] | 19.56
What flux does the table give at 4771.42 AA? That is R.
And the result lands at 19.71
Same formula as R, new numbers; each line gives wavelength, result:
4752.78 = 19.95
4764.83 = 19.48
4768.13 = 20.01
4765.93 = 19.62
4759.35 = 19.48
